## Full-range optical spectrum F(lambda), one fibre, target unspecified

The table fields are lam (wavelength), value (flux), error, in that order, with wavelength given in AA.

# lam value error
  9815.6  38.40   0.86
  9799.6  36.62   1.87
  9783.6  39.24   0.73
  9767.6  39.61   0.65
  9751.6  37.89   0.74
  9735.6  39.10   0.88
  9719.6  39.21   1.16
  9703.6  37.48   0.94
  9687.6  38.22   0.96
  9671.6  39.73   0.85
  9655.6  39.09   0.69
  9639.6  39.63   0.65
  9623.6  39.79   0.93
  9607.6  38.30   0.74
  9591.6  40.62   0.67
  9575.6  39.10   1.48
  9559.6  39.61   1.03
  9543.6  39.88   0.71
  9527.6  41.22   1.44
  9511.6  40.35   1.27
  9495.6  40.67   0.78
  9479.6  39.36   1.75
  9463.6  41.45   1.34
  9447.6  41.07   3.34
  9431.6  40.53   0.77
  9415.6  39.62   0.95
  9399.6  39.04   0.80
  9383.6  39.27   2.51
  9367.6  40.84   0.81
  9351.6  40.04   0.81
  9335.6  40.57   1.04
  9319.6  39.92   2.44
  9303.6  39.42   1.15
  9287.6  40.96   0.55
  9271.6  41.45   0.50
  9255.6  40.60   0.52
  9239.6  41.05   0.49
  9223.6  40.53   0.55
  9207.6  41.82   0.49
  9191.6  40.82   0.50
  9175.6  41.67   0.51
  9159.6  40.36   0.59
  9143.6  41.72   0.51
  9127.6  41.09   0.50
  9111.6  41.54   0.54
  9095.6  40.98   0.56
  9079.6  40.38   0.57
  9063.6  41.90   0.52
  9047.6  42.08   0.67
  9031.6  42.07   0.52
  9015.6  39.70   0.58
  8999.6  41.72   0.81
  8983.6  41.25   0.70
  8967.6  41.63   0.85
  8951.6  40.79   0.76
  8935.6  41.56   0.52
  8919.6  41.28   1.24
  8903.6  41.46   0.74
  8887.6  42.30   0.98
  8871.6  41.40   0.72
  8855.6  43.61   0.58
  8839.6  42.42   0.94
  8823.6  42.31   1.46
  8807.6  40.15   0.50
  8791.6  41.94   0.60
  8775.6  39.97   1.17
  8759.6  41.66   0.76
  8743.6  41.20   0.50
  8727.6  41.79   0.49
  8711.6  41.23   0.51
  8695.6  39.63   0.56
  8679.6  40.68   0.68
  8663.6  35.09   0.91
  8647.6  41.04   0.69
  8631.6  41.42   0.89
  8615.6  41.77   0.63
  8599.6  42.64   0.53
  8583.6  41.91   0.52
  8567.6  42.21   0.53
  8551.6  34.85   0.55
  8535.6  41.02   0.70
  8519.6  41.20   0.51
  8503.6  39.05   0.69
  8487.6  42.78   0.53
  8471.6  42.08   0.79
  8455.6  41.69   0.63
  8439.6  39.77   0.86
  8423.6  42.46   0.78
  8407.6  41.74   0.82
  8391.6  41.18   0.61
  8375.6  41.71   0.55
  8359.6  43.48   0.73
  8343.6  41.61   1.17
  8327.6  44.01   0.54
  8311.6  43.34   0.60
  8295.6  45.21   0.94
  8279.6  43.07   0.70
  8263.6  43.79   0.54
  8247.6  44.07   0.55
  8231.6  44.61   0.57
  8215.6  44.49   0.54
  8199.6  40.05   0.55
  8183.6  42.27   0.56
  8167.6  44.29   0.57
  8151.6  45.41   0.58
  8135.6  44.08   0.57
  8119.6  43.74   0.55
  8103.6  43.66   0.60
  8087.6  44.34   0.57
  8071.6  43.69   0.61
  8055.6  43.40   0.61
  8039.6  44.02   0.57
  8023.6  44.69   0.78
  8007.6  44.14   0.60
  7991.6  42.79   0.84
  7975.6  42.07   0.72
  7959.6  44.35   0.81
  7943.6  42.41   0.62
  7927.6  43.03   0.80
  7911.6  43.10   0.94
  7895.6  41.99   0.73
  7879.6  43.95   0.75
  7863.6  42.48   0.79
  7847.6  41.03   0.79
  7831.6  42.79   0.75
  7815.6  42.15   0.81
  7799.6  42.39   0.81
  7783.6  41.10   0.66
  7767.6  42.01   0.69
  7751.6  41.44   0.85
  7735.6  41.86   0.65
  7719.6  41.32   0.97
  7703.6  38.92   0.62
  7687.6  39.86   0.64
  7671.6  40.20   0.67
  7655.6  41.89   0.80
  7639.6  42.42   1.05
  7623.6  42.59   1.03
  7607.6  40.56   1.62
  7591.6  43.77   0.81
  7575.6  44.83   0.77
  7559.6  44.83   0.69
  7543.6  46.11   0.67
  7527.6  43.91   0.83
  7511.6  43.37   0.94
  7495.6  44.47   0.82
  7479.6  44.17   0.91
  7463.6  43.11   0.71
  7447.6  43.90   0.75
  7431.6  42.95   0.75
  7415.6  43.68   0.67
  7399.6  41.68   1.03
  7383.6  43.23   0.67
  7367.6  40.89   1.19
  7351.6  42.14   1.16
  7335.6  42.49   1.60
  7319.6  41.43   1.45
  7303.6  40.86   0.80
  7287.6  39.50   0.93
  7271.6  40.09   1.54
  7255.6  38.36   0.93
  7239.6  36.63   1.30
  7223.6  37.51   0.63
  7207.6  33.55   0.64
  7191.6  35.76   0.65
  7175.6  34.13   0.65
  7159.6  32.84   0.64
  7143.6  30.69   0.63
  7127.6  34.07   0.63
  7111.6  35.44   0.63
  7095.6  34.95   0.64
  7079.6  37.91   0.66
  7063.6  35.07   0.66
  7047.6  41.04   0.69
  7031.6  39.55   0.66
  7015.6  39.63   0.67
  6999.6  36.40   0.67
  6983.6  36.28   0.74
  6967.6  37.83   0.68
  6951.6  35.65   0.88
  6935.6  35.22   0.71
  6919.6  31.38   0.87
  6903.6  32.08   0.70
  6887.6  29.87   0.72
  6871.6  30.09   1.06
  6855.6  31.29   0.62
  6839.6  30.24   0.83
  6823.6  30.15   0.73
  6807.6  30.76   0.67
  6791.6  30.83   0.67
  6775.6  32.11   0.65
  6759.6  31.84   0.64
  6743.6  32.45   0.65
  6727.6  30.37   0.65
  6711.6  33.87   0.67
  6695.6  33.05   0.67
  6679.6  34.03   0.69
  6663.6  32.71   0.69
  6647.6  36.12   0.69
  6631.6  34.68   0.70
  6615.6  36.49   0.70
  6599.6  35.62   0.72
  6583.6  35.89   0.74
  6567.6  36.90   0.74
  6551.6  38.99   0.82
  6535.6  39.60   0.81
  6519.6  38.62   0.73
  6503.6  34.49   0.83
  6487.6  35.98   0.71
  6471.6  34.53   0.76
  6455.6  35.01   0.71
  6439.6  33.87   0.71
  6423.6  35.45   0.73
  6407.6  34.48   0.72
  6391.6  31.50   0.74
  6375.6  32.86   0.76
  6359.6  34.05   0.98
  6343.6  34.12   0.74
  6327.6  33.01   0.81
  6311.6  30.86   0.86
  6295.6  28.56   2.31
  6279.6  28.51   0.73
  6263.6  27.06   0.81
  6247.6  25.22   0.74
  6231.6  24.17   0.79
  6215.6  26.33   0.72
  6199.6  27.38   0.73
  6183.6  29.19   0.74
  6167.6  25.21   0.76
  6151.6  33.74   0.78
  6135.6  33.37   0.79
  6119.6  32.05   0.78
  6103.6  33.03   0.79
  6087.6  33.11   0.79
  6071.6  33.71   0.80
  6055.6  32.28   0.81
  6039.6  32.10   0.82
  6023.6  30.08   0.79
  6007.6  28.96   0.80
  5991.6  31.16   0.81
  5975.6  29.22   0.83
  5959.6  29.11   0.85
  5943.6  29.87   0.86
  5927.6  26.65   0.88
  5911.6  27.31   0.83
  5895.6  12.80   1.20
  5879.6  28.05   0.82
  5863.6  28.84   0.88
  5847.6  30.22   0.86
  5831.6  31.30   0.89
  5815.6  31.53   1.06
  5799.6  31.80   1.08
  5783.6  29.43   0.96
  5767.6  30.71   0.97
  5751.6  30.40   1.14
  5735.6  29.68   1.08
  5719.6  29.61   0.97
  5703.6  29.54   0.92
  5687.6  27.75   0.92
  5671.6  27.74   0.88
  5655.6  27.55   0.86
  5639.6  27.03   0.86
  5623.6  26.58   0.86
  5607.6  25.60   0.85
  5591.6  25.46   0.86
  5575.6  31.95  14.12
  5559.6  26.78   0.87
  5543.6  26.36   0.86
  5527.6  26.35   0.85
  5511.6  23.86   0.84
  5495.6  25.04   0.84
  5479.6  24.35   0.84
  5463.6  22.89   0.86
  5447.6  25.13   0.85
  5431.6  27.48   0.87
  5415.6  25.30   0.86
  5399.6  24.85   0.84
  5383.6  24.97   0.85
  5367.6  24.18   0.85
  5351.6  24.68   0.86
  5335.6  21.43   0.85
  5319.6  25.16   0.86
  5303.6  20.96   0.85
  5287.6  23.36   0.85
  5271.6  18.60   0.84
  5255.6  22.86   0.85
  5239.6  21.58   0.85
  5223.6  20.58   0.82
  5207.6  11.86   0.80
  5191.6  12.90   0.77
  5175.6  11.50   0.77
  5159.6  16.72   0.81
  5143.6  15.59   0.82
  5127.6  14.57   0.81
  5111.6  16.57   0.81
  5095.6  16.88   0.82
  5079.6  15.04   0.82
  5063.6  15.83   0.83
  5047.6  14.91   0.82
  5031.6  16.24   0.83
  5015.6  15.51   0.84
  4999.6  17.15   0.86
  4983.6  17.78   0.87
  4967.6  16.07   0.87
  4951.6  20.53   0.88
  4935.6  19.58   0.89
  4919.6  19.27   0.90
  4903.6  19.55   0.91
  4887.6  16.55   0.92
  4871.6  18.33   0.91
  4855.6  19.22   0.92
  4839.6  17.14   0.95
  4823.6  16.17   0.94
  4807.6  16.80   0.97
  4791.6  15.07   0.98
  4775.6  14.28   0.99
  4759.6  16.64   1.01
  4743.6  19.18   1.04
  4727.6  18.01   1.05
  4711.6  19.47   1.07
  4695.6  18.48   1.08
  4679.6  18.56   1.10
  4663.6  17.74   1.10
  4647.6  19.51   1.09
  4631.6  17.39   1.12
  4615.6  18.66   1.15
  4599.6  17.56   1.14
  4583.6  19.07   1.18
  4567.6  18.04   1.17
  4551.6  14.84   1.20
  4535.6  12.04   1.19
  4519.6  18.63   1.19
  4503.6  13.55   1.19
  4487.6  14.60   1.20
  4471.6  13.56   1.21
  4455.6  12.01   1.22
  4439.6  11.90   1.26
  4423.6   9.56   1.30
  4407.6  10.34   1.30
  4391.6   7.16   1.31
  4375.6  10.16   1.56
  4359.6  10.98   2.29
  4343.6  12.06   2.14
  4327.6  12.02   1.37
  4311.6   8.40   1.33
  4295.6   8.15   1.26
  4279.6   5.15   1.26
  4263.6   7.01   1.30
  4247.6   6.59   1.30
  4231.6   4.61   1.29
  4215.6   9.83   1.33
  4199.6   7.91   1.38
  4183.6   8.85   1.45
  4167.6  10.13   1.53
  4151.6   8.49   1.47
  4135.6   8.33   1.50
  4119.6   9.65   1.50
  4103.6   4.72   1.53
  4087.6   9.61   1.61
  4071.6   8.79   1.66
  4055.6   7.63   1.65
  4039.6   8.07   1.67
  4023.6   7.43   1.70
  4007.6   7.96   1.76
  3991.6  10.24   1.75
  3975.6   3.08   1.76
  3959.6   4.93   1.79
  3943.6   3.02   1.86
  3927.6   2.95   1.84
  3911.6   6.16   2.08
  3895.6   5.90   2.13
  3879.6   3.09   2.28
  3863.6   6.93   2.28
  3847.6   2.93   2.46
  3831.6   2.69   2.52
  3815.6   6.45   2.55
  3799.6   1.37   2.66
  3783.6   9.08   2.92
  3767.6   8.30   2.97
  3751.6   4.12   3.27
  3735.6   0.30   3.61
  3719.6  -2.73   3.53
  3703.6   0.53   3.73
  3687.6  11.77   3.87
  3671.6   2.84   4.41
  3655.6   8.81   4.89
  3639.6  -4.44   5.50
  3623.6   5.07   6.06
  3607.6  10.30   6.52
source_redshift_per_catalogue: 0.000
